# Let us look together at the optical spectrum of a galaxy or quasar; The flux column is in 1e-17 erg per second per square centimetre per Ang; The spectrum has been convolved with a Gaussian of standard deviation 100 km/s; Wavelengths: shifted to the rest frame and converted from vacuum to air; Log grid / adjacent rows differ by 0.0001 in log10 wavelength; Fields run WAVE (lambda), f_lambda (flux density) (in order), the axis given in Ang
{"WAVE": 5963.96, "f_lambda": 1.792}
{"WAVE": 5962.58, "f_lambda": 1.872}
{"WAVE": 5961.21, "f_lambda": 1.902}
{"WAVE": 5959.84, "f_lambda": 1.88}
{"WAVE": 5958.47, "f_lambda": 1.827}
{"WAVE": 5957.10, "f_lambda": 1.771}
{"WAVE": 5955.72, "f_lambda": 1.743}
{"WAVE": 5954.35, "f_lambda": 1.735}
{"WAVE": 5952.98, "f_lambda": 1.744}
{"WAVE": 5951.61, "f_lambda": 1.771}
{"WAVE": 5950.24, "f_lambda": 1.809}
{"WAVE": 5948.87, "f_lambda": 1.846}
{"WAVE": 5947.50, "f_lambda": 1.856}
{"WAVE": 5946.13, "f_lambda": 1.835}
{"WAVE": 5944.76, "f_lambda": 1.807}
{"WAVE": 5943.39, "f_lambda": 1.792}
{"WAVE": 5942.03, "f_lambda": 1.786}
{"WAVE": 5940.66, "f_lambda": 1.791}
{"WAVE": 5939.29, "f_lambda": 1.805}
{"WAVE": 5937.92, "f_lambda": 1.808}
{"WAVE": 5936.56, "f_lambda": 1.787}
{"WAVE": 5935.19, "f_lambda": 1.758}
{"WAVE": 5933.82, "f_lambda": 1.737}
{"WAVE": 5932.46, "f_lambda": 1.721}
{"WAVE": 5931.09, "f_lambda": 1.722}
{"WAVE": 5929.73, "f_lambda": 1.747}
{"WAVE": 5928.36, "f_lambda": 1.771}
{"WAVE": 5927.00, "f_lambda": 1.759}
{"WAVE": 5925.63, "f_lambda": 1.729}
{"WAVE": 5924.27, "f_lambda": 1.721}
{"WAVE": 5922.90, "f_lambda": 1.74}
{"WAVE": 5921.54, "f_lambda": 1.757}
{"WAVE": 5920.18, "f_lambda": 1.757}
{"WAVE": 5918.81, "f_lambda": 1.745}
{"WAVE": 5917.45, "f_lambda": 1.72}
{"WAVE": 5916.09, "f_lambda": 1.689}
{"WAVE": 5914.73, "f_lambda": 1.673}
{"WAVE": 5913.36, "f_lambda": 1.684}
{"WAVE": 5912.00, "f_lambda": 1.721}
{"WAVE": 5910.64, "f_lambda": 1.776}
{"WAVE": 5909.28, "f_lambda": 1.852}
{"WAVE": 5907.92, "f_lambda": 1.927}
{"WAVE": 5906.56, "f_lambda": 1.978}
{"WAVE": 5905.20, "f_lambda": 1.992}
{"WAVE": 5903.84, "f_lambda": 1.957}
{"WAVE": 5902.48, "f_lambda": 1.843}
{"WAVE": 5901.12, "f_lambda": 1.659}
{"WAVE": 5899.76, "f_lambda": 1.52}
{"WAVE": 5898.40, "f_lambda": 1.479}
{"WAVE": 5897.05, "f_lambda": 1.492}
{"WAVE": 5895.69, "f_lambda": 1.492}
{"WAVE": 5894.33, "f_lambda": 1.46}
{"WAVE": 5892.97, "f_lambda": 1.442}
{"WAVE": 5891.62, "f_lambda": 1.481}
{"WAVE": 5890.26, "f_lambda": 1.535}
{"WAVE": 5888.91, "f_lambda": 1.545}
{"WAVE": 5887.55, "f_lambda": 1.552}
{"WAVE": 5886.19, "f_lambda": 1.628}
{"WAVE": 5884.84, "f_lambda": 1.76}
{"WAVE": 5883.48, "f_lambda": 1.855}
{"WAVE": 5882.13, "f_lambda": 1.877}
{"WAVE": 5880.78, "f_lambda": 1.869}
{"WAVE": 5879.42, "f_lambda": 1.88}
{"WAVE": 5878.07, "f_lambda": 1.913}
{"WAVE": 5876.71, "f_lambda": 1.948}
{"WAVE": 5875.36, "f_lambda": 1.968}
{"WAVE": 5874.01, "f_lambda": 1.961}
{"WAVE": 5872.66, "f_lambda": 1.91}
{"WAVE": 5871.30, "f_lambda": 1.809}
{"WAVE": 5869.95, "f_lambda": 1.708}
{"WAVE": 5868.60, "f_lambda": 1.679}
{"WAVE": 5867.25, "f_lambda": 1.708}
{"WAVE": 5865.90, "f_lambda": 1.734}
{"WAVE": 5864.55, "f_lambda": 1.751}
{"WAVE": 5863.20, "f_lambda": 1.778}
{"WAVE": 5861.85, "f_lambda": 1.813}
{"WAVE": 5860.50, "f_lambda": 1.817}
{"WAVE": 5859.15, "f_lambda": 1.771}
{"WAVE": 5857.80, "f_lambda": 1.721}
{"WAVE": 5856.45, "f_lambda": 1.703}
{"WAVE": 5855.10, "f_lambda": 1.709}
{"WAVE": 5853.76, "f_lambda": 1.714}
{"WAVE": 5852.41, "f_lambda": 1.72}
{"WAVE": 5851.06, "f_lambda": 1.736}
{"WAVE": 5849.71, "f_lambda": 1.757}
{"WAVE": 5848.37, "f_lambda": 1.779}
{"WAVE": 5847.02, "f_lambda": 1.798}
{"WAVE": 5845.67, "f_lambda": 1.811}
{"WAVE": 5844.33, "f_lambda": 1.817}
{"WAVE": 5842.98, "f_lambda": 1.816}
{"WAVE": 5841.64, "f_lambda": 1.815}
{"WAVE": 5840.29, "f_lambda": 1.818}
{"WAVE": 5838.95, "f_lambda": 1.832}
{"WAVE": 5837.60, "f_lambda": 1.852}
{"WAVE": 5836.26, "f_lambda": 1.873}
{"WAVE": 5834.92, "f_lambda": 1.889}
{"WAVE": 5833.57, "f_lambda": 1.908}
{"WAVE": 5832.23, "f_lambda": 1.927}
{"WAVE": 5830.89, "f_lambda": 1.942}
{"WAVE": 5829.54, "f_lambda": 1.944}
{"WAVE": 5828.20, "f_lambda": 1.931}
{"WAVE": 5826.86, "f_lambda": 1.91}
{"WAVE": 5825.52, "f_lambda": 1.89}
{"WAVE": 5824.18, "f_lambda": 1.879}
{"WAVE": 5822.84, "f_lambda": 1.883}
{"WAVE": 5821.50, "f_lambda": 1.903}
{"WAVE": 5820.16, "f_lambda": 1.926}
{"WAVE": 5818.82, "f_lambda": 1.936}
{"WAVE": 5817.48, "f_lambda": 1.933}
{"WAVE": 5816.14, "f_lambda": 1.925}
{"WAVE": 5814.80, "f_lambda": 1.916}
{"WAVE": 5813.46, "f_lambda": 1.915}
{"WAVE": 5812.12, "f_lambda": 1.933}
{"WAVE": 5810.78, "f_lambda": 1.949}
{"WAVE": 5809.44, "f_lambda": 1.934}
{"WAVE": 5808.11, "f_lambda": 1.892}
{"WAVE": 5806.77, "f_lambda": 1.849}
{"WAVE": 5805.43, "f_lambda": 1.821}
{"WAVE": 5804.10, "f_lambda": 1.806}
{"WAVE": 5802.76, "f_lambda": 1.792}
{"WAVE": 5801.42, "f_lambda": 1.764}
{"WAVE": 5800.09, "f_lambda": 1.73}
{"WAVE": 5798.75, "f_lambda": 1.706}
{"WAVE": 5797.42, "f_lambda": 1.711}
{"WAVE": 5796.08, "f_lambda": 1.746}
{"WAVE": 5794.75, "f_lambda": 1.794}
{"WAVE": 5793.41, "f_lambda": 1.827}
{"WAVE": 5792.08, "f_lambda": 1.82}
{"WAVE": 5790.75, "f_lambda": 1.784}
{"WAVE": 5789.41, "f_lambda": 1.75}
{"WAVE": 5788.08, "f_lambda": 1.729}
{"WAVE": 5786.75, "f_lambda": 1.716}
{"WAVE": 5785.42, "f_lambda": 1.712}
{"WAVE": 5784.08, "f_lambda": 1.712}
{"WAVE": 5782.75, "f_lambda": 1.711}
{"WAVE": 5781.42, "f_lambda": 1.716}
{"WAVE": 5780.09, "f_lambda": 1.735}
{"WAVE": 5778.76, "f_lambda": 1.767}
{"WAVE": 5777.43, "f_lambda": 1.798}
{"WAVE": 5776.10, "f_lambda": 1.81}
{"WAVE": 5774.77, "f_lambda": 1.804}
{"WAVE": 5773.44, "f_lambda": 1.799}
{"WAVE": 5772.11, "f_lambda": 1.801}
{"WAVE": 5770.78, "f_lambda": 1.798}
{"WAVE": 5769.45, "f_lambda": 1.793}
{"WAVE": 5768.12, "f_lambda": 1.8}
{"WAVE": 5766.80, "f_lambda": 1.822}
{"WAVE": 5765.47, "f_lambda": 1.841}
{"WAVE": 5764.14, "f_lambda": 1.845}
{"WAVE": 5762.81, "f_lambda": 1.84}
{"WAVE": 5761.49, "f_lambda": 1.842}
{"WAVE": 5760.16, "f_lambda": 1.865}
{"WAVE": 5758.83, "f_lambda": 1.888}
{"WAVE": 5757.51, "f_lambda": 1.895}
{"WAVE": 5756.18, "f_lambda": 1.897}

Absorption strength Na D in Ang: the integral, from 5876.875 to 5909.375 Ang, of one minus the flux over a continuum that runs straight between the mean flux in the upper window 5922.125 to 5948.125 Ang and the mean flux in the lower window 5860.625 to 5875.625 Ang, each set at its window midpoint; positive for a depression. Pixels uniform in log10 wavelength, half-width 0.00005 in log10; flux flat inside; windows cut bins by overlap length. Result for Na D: 1.4 Ang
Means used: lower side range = 1.8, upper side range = 1.77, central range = 1.71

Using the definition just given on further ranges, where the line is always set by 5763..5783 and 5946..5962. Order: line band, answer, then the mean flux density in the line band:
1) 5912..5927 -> 0.7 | 1.72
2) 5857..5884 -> -0.3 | 1.82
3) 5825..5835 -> -0.7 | 1.92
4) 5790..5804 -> 0.2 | 1.77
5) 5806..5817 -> -0.7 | 1.91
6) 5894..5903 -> 1.2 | 1.56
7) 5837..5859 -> 0.3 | 1.77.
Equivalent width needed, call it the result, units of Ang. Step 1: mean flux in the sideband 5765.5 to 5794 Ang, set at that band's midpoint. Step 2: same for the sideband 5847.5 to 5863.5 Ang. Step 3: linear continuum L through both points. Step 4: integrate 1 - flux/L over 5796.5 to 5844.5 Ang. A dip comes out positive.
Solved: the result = -2.9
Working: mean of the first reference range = 1.77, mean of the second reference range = 1.75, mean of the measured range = 1.87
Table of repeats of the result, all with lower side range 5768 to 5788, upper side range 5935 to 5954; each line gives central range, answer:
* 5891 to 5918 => 1.5 Ang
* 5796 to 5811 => -0.3 Ang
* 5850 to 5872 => 0.5 Ang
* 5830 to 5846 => -0.8 Ang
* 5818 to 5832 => -1.1 Ang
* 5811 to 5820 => -0.8 Ang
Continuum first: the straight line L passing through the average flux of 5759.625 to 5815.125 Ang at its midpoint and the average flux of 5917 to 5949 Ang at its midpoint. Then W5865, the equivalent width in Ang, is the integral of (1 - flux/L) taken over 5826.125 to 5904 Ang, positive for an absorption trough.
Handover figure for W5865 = 1.0 Ang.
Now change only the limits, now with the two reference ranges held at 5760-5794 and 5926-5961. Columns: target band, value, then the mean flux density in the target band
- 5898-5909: -0.1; 1.8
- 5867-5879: -0.4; 1.85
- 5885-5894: 1.2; 1.54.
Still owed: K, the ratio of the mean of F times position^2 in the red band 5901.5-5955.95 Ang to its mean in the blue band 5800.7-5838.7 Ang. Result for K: 0.98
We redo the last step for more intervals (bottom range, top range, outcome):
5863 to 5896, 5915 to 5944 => 1.03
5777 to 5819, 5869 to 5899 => 0.97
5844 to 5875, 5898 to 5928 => 1.01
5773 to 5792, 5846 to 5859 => 1.02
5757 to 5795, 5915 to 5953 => 1.04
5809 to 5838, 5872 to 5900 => 0.91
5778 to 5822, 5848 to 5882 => 1.01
